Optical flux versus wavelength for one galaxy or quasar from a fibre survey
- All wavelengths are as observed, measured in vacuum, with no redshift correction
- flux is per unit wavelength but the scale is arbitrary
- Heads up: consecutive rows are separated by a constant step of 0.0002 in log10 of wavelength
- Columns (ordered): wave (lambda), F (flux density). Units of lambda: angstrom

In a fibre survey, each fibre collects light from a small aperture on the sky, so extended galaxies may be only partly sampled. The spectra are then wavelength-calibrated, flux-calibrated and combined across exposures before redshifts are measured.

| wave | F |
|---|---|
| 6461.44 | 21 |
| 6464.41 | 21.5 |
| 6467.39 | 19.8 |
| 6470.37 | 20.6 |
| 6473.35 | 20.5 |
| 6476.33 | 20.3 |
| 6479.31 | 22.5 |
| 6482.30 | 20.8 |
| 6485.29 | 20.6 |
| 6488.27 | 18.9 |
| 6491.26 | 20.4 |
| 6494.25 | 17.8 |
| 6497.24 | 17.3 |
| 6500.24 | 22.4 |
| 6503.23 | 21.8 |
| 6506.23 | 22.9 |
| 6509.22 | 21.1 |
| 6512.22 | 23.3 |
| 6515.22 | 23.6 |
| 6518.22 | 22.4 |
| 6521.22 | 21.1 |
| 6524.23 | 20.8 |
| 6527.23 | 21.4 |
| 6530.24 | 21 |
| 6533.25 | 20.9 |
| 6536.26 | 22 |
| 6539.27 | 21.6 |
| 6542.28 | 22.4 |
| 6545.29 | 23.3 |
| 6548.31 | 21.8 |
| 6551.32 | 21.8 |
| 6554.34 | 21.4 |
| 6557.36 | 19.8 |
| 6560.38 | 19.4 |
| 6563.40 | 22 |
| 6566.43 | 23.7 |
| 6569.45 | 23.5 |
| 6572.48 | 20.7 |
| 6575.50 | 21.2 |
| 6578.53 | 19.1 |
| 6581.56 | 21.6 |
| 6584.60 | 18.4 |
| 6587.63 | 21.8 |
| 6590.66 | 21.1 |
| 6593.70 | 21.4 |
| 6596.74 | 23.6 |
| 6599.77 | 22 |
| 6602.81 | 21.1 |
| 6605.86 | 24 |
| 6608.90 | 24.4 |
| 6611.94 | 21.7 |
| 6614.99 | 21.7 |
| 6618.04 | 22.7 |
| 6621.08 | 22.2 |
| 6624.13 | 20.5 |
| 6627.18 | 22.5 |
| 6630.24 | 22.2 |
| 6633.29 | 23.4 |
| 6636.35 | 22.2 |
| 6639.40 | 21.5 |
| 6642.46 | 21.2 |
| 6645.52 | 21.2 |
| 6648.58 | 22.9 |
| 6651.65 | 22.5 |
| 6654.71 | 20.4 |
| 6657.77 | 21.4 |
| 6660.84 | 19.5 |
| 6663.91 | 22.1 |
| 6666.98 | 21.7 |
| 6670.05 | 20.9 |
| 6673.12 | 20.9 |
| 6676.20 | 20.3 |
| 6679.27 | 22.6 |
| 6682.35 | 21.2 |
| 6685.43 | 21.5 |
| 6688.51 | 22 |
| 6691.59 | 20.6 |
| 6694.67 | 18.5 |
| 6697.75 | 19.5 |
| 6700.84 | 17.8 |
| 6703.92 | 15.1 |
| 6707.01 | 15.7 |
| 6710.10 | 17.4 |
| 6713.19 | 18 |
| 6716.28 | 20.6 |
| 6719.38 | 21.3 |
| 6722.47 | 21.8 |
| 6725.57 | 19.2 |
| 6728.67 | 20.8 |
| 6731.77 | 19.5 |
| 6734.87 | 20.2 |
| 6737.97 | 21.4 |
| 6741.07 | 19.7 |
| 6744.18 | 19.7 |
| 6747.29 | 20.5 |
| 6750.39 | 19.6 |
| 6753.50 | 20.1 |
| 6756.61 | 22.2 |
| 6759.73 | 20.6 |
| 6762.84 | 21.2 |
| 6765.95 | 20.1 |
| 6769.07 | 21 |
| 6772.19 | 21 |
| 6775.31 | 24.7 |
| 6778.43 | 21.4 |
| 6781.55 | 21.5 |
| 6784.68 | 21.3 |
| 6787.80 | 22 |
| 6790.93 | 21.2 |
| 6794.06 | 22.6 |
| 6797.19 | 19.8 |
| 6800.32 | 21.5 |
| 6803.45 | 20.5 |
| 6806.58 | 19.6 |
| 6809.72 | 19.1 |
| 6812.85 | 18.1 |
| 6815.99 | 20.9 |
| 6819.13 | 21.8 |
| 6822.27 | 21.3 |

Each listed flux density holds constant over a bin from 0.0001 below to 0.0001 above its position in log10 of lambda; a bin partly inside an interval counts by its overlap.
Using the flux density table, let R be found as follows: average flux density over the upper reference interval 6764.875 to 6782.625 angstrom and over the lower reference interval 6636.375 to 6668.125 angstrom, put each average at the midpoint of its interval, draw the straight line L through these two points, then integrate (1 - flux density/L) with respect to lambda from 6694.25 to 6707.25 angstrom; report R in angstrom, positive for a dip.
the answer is 2.5 angstrom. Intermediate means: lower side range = 21.5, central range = 17.4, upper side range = 21.7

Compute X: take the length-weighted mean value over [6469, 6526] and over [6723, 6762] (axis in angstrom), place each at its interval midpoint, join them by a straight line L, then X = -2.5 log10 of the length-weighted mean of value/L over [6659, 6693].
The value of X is -0.04 mag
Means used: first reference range 21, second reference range 20.3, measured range 21.2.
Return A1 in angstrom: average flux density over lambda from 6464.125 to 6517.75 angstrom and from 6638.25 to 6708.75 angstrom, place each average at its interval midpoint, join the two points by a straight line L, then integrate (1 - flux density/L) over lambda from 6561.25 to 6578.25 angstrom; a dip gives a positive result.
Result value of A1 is -1.0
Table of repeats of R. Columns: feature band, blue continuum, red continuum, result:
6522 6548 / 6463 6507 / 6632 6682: -1.1 angstrom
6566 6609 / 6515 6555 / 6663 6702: -0.6 angstrom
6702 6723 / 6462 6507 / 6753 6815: 2.5 angstrom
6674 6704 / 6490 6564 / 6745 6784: 1.5 angstrom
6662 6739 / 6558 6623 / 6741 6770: 3.3 angstrom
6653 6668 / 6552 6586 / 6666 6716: -0.8 angstrom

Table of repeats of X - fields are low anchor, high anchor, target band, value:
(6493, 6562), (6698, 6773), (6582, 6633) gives -0.06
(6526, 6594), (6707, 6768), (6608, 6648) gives -0.06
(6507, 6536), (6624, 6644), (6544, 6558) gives 0.01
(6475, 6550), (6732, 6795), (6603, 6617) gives -0.08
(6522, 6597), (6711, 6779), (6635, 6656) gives -0.03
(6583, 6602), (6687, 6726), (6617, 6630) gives -0.06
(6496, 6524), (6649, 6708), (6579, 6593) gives 0.02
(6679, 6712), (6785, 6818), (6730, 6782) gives -0.05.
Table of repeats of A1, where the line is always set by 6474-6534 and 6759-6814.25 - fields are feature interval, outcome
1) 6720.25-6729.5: 0.2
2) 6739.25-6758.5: 0.6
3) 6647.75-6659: -0.4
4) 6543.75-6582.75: -0.8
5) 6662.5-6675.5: -0.2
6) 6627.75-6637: -0.7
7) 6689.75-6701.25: 0.9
